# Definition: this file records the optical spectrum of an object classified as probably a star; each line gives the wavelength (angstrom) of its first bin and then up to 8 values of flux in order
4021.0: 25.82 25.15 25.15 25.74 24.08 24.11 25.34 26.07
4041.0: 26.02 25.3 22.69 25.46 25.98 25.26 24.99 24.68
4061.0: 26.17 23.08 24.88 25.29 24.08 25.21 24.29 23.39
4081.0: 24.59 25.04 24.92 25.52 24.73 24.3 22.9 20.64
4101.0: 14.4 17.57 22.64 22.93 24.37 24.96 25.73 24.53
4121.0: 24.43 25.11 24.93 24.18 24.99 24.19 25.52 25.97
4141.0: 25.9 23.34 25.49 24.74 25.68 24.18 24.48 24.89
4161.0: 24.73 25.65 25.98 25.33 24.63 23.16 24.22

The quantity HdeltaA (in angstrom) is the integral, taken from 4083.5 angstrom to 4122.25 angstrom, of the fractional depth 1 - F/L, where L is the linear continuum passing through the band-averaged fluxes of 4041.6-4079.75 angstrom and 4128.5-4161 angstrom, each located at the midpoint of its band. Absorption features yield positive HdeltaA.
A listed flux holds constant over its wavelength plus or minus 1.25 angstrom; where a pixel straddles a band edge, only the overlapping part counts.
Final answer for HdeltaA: 2.8 angstrom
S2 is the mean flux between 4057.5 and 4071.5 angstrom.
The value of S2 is 24.7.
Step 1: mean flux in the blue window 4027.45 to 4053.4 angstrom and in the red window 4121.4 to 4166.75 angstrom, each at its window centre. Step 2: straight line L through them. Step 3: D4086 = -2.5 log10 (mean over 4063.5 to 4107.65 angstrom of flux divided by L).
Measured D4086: 0.08 mag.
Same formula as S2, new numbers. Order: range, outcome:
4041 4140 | 24.1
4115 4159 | 24.9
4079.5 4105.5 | 22.5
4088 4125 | 22.9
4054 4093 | 24.7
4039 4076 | 24.9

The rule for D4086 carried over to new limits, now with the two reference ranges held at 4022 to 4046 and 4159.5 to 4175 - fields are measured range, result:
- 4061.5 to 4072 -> 0.025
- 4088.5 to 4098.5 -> 0.056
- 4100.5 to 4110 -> 0.247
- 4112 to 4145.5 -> 0.002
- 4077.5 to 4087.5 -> 0.021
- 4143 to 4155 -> 0.007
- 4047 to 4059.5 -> -0.007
